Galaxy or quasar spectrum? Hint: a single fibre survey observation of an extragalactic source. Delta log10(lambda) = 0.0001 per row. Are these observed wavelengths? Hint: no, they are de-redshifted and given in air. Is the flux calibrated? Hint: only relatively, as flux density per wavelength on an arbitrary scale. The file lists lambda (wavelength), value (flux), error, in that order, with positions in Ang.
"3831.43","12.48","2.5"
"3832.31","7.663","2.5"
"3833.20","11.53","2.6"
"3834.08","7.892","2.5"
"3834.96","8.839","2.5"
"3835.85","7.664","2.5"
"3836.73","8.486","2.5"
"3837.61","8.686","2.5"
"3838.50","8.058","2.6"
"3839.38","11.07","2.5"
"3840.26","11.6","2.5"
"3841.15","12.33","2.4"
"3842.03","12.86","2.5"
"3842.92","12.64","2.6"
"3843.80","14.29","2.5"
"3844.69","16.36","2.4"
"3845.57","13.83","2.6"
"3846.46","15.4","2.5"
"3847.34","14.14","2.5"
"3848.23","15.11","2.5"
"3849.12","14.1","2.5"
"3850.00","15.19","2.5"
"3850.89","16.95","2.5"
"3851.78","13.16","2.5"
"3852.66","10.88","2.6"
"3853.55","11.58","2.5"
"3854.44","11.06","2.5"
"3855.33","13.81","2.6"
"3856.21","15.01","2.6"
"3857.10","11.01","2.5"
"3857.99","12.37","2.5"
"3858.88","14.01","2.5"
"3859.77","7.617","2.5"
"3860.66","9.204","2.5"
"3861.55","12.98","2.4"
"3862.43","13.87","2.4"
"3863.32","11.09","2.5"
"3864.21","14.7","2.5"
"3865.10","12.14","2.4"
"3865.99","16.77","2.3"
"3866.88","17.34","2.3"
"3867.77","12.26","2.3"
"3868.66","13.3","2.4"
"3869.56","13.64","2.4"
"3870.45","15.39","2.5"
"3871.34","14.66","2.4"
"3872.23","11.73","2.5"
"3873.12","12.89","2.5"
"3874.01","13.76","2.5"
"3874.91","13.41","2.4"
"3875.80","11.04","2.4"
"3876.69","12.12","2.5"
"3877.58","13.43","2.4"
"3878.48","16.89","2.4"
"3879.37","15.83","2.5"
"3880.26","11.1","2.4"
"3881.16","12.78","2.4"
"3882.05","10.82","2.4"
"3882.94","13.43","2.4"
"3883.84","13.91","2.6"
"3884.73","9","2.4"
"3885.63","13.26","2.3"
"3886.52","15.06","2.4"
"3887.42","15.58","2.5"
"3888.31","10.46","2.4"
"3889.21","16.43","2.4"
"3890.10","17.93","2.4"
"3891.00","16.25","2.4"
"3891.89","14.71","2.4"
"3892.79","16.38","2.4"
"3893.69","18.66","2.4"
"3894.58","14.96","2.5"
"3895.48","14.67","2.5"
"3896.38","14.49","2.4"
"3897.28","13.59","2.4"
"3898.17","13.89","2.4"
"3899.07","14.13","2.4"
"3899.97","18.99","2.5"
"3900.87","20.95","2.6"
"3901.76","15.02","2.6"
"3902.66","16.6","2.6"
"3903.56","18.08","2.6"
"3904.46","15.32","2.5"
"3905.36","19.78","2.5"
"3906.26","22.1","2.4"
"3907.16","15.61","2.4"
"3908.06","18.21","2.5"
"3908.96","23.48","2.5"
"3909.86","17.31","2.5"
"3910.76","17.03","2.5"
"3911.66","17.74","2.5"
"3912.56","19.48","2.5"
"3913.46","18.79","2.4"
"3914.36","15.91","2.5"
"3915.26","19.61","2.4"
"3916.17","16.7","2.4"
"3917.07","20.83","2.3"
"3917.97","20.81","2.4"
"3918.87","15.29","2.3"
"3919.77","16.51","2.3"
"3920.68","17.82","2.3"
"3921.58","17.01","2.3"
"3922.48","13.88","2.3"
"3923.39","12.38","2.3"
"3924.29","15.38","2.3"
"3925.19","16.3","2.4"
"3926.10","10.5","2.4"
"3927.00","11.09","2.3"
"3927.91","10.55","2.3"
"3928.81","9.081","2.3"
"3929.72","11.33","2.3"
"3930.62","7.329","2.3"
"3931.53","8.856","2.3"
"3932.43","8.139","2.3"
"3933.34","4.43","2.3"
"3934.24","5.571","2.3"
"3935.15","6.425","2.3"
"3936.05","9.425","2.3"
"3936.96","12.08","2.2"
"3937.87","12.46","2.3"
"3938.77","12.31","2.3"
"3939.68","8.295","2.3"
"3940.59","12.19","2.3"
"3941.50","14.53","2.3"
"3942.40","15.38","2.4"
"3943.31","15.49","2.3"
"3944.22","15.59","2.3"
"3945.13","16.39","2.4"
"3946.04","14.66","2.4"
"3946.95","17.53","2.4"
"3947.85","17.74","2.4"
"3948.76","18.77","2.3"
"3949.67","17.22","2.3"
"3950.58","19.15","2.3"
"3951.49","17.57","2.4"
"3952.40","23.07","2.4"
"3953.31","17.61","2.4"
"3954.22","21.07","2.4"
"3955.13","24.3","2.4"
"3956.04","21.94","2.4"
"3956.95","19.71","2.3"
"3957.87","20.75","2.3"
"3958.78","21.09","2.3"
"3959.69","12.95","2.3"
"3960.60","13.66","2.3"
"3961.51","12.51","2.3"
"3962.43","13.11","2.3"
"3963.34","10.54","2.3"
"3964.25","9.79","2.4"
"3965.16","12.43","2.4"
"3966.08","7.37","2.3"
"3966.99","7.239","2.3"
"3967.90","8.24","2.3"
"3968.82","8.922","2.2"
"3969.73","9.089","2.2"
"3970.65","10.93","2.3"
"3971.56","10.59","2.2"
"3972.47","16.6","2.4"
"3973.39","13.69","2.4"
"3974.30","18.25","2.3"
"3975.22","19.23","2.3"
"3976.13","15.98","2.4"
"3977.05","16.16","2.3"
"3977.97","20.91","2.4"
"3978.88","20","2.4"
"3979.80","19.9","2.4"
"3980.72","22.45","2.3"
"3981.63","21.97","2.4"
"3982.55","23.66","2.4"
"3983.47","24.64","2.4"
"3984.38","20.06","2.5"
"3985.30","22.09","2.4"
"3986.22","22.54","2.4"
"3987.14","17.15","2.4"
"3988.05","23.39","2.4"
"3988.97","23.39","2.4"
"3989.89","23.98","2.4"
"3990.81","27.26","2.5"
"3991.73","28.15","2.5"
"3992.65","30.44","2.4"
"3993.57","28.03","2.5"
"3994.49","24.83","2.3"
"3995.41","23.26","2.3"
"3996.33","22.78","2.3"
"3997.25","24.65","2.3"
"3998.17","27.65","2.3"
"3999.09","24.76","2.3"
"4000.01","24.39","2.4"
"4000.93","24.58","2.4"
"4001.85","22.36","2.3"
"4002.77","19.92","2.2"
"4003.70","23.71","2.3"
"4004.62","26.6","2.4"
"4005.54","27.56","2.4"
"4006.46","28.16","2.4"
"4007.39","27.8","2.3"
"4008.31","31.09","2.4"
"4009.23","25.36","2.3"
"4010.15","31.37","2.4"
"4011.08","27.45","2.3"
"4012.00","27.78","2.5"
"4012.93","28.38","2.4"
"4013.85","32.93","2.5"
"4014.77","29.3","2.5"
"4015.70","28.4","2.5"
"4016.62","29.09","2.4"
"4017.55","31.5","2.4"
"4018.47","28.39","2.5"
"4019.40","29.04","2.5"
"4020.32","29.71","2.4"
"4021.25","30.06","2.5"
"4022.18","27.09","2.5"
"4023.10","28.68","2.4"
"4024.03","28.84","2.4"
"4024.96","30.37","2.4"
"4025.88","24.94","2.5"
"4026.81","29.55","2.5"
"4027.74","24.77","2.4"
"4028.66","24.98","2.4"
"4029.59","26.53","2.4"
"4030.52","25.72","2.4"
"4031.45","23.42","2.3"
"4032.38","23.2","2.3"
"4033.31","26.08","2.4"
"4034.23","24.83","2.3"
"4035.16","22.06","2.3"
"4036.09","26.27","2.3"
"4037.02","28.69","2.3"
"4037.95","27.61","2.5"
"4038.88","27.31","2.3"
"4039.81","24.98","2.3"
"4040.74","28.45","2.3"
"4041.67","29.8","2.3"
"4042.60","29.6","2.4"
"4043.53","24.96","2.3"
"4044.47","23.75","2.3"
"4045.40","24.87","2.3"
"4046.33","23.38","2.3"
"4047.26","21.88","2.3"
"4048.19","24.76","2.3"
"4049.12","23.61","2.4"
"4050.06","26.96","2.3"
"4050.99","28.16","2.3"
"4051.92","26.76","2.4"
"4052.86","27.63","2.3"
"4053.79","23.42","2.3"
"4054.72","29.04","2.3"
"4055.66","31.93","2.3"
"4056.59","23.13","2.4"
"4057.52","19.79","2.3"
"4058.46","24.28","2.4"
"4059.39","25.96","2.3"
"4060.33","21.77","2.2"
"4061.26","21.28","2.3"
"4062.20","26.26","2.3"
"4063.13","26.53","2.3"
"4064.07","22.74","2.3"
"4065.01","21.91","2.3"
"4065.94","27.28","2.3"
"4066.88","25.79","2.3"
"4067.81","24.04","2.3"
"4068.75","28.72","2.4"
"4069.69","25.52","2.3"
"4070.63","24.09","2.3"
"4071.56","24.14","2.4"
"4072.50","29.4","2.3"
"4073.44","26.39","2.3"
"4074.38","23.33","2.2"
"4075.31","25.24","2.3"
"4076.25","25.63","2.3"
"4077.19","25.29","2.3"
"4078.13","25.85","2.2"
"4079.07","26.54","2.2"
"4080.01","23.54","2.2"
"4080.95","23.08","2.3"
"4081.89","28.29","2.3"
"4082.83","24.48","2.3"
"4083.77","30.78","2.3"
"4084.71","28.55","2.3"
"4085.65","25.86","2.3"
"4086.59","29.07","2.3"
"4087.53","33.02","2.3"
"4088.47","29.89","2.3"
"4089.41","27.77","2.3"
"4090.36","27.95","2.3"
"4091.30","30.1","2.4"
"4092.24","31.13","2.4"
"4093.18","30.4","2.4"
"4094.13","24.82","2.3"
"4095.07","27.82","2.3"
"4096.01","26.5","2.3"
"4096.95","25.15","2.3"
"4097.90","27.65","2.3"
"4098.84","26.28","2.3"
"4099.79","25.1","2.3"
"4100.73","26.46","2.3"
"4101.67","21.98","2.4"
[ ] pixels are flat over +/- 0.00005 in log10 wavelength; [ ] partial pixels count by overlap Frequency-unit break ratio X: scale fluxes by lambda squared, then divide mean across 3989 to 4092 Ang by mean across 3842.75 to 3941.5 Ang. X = 2.0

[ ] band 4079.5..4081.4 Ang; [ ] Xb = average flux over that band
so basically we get 23.4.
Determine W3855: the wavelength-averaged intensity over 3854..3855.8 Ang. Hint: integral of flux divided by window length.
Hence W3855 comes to 12.5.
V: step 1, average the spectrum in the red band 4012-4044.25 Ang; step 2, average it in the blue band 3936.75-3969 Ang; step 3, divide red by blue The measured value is 1.8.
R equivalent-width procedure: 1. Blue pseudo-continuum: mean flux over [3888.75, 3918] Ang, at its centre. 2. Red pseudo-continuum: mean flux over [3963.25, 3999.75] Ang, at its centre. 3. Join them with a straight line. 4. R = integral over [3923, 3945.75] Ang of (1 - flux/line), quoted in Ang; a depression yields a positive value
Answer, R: 8.6 Ang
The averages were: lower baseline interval 17.4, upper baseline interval 19.2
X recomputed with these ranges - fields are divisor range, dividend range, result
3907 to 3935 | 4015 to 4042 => 1.99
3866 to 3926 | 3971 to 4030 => 1.68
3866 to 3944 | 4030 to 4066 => 1.89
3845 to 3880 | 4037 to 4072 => 2.09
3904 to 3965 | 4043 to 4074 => 1.75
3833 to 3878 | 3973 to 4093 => 2.22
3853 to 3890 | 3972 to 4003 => 1.81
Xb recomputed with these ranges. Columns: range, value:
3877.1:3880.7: 14.3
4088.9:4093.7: 29.4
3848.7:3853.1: 14.1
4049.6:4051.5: 27.6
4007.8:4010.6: 29.3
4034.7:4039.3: 26.4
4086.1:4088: 31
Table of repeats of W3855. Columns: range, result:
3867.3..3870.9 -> 13.7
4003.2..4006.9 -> 26.4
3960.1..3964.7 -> 11.9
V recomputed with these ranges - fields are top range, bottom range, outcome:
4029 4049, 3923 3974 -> 1.90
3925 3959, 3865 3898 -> 1.02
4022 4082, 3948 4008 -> 1.30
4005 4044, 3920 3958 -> 1.94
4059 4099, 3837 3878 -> 2.03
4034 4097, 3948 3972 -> 1.74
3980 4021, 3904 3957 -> 1.68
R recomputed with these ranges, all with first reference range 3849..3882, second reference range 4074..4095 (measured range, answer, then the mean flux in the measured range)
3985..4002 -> -2.5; 24.6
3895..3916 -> -2.2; 17.4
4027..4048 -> -1.2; 25.6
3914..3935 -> 4.6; 13.2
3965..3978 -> 4.7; 12.8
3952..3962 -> 0.1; 18.9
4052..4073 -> 0.5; 25.2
